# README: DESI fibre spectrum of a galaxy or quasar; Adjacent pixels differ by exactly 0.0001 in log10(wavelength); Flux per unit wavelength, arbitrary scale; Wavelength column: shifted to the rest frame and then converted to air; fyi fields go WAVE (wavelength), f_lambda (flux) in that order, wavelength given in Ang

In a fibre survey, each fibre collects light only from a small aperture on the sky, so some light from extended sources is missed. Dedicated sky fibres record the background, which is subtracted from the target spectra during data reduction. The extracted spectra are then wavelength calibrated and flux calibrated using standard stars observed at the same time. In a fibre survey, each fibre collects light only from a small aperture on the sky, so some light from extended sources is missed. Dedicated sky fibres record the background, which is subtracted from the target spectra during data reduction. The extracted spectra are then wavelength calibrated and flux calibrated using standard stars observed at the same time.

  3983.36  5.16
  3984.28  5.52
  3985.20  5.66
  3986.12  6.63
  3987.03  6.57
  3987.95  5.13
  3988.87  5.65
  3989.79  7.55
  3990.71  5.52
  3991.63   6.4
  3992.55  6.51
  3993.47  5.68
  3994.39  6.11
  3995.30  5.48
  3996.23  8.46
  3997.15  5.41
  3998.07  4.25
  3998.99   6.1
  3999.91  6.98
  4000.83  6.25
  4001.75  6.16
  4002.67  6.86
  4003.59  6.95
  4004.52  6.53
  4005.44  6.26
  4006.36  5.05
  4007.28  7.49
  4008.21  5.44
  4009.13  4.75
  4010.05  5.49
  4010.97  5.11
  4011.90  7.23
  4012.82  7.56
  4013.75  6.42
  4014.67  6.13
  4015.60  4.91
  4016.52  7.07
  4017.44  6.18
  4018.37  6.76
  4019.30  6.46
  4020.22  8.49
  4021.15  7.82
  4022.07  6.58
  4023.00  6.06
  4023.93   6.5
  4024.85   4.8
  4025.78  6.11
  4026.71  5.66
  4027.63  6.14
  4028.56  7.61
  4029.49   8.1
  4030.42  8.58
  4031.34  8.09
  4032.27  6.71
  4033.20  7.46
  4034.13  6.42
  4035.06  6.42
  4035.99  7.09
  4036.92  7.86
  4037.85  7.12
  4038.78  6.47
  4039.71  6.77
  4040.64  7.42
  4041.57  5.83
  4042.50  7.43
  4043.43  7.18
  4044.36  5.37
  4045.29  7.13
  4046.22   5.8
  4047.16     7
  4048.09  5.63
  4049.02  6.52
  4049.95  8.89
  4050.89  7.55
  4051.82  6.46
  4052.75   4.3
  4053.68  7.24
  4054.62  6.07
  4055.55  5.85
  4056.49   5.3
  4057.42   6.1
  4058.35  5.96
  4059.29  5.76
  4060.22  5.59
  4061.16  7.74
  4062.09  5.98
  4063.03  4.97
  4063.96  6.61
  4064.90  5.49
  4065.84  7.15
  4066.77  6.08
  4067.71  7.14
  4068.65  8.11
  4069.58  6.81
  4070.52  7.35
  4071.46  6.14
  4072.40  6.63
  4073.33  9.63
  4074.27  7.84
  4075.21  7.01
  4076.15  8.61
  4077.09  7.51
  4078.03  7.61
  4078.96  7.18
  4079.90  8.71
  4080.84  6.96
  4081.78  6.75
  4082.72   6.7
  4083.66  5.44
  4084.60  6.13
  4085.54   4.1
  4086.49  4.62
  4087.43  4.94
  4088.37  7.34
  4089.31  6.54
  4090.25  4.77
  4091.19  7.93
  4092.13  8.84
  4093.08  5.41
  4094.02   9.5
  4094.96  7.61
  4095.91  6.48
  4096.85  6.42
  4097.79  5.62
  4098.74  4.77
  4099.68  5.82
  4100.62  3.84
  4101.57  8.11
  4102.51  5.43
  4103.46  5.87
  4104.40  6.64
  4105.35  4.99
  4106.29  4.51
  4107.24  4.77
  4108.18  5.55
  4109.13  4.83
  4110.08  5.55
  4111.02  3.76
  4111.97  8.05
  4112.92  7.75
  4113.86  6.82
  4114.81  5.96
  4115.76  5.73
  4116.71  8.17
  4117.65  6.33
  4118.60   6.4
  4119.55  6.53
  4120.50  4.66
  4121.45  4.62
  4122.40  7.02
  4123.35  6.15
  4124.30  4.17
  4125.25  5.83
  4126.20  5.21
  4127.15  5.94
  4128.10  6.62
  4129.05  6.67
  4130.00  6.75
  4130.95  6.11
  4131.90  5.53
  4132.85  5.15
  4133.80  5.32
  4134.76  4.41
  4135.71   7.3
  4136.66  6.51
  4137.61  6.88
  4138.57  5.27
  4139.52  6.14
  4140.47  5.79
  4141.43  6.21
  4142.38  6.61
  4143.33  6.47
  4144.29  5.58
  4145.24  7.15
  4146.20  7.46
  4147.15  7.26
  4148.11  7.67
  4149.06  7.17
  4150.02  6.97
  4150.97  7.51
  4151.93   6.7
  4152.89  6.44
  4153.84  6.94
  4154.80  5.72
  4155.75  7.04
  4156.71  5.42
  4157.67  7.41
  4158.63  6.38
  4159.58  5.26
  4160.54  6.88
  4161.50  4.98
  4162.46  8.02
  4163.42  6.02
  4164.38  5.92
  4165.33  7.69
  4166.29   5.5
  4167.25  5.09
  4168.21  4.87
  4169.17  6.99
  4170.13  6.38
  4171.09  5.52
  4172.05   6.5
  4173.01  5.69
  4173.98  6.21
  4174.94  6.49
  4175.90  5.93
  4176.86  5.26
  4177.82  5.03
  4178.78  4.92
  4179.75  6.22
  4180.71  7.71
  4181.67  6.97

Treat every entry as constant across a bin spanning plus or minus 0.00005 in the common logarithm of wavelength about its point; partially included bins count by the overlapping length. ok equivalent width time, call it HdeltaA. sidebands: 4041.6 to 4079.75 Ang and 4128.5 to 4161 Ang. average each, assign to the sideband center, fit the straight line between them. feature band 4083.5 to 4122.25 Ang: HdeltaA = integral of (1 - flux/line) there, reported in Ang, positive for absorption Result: 3.1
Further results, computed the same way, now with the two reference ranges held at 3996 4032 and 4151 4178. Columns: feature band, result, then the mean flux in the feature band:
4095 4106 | 0.8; 5.87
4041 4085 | -2.3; 6.71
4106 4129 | 1.4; 5.9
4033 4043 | -0.8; 6.92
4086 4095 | -0.5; 6.71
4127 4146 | 0.3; 6.14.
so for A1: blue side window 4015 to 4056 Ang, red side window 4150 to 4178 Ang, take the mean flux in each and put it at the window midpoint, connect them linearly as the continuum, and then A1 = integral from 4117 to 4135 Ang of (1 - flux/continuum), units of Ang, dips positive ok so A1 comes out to 1.6 Ang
